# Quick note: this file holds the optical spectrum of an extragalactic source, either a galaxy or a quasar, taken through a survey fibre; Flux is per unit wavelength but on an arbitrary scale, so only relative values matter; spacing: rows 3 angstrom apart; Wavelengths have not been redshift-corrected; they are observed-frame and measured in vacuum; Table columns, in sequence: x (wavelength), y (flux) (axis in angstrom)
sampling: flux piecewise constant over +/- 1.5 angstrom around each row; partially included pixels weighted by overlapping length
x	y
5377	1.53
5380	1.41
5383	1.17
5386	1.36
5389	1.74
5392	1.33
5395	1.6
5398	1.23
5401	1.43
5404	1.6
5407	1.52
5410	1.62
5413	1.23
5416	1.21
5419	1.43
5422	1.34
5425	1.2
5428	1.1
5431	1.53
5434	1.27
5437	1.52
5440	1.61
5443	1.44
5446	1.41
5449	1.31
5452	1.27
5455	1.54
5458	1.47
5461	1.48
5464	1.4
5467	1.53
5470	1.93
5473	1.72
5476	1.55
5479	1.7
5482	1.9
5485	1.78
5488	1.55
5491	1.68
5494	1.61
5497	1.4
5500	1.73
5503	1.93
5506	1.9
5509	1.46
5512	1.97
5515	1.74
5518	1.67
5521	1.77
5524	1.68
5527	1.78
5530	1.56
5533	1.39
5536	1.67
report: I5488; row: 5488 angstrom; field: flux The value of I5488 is 1.55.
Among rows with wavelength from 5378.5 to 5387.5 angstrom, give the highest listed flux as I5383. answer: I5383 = 1.41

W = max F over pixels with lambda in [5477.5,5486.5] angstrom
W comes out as 1.9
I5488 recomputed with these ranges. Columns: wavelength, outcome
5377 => 1.53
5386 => 1.36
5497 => 1.4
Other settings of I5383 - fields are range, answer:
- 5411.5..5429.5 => 1.43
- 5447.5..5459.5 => 1.54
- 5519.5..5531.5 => 1.78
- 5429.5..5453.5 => 1.61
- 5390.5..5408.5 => 1.6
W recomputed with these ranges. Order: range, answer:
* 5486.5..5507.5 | 1.93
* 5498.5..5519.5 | 1.97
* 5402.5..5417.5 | 1.62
